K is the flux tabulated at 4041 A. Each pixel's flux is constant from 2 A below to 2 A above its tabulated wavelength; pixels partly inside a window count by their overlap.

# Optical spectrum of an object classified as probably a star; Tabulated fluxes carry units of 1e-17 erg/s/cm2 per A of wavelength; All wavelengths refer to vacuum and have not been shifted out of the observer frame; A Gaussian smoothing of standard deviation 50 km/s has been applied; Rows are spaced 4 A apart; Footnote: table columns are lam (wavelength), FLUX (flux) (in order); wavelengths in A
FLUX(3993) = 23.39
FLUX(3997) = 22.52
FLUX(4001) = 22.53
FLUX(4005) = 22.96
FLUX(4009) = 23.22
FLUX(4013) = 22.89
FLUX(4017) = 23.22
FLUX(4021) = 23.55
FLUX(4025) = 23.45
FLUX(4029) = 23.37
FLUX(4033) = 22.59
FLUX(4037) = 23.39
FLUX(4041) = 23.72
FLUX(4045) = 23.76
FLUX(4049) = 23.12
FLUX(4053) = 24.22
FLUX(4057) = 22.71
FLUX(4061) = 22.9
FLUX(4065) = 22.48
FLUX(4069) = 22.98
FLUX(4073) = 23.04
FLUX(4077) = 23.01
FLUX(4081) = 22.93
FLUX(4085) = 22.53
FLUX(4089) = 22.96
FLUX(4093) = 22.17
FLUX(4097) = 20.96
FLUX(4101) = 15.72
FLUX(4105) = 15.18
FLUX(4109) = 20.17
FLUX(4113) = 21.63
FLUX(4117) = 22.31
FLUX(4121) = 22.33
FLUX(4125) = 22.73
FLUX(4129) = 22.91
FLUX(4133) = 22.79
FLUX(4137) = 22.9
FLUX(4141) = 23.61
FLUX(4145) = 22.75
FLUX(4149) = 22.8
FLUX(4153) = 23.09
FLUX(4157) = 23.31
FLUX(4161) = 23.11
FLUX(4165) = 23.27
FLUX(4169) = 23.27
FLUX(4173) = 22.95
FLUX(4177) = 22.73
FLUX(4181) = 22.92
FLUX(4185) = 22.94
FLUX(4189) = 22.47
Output 23.72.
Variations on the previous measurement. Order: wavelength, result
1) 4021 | 23.55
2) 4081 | 22.93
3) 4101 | 15.72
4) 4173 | 22.95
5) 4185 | 22.94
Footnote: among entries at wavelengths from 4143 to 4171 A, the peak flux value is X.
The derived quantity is 23.31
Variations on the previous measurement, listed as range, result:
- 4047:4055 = 24.22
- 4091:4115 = 22.17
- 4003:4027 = 23.55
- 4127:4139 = 22.91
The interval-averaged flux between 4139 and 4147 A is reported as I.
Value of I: 23.2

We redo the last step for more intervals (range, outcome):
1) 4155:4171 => 23.2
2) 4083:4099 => 22.2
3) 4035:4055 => 23.6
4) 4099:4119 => 19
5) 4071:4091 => 22.9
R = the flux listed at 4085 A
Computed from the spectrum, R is 22.53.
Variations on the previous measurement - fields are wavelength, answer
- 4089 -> 22.96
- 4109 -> 20.17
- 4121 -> 22.33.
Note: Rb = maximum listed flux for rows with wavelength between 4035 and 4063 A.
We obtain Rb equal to 24.22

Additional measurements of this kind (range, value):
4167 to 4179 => 23.27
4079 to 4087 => 22.93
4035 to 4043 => 23.72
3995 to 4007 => 22.96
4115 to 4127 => 22.73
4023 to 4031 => 23.45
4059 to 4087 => 23.04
